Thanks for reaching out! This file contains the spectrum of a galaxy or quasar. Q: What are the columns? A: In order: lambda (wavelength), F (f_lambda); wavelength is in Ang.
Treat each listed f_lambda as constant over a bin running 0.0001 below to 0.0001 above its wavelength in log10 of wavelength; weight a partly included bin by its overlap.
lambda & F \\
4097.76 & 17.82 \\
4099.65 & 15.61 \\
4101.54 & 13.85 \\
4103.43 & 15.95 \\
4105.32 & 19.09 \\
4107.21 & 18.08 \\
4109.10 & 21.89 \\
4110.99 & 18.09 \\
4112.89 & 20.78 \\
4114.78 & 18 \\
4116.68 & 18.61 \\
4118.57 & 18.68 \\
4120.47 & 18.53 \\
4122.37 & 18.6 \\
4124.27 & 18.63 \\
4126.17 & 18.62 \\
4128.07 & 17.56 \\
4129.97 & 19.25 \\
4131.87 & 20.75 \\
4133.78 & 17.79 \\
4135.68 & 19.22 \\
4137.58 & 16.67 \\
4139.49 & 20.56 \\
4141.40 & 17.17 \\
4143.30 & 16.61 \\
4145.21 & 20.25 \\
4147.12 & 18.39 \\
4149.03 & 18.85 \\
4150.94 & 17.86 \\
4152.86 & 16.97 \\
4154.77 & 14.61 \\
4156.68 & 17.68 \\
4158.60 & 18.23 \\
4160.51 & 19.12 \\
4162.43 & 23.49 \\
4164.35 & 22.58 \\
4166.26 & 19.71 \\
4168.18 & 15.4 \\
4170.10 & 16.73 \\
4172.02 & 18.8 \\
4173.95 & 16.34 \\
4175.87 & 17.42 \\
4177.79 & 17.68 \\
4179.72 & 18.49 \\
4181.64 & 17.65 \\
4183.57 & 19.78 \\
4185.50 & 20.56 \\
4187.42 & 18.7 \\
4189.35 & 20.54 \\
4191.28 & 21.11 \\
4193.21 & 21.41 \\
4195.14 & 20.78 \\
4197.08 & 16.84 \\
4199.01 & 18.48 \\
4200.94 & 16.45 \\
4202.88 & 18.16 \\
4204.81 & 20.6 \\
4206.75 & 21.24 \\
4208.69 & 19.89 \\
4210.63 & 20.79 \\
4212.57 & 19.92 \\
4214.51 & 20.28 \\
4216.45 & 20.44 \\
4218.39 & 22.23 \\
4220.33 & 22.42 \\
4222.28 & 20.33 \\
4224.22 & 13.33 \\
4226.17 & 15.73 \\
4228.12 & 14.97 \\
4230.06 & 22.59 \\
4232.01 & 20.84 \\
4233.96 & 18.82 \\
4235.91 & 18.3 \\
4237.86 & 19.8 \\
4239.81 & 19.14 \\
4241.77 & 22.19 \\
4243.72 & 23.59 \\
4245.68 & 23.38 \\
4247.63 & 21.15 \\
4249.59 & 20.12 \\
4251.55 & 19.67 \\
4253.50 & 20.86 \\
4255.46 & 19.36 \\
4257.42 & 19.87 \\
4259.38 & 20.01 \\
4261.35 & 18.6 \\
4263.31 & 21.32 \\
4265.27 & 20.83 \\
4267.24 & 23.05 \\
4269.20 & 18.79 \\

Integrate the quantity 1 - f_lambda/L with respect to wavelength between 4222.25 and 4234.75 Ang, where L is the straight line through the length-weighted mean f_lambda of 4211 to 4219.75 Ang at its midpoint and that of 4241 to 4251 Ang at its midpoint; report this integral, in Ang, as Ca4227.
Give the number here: 2.0 Ang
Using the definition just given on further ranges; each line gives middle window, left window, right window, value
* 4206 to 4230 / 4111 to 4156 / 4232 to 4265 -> 0.6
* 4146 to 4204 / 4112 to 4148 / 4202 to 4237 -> 1.4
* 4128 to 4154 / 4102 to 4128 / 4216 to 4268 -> 0.7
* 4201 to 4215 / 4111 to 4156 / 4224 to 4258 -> -0.4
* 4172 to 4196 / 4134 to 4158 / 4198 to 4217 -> -0.3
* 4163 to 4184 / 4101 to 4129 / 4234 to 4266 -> 1.1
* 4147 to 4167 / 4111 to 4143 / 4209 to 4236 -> 0.0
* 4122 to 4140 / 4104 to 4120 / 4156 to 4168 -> 0.6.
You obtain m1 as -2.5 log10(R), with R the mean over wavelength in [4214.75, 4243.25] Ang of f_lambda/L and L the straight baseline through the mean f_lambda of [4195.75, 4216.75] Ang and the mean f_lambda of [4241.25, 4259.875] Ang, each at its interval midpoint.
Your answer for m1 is 0.04 mag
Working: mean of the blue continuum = 19.4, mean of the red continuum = 21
